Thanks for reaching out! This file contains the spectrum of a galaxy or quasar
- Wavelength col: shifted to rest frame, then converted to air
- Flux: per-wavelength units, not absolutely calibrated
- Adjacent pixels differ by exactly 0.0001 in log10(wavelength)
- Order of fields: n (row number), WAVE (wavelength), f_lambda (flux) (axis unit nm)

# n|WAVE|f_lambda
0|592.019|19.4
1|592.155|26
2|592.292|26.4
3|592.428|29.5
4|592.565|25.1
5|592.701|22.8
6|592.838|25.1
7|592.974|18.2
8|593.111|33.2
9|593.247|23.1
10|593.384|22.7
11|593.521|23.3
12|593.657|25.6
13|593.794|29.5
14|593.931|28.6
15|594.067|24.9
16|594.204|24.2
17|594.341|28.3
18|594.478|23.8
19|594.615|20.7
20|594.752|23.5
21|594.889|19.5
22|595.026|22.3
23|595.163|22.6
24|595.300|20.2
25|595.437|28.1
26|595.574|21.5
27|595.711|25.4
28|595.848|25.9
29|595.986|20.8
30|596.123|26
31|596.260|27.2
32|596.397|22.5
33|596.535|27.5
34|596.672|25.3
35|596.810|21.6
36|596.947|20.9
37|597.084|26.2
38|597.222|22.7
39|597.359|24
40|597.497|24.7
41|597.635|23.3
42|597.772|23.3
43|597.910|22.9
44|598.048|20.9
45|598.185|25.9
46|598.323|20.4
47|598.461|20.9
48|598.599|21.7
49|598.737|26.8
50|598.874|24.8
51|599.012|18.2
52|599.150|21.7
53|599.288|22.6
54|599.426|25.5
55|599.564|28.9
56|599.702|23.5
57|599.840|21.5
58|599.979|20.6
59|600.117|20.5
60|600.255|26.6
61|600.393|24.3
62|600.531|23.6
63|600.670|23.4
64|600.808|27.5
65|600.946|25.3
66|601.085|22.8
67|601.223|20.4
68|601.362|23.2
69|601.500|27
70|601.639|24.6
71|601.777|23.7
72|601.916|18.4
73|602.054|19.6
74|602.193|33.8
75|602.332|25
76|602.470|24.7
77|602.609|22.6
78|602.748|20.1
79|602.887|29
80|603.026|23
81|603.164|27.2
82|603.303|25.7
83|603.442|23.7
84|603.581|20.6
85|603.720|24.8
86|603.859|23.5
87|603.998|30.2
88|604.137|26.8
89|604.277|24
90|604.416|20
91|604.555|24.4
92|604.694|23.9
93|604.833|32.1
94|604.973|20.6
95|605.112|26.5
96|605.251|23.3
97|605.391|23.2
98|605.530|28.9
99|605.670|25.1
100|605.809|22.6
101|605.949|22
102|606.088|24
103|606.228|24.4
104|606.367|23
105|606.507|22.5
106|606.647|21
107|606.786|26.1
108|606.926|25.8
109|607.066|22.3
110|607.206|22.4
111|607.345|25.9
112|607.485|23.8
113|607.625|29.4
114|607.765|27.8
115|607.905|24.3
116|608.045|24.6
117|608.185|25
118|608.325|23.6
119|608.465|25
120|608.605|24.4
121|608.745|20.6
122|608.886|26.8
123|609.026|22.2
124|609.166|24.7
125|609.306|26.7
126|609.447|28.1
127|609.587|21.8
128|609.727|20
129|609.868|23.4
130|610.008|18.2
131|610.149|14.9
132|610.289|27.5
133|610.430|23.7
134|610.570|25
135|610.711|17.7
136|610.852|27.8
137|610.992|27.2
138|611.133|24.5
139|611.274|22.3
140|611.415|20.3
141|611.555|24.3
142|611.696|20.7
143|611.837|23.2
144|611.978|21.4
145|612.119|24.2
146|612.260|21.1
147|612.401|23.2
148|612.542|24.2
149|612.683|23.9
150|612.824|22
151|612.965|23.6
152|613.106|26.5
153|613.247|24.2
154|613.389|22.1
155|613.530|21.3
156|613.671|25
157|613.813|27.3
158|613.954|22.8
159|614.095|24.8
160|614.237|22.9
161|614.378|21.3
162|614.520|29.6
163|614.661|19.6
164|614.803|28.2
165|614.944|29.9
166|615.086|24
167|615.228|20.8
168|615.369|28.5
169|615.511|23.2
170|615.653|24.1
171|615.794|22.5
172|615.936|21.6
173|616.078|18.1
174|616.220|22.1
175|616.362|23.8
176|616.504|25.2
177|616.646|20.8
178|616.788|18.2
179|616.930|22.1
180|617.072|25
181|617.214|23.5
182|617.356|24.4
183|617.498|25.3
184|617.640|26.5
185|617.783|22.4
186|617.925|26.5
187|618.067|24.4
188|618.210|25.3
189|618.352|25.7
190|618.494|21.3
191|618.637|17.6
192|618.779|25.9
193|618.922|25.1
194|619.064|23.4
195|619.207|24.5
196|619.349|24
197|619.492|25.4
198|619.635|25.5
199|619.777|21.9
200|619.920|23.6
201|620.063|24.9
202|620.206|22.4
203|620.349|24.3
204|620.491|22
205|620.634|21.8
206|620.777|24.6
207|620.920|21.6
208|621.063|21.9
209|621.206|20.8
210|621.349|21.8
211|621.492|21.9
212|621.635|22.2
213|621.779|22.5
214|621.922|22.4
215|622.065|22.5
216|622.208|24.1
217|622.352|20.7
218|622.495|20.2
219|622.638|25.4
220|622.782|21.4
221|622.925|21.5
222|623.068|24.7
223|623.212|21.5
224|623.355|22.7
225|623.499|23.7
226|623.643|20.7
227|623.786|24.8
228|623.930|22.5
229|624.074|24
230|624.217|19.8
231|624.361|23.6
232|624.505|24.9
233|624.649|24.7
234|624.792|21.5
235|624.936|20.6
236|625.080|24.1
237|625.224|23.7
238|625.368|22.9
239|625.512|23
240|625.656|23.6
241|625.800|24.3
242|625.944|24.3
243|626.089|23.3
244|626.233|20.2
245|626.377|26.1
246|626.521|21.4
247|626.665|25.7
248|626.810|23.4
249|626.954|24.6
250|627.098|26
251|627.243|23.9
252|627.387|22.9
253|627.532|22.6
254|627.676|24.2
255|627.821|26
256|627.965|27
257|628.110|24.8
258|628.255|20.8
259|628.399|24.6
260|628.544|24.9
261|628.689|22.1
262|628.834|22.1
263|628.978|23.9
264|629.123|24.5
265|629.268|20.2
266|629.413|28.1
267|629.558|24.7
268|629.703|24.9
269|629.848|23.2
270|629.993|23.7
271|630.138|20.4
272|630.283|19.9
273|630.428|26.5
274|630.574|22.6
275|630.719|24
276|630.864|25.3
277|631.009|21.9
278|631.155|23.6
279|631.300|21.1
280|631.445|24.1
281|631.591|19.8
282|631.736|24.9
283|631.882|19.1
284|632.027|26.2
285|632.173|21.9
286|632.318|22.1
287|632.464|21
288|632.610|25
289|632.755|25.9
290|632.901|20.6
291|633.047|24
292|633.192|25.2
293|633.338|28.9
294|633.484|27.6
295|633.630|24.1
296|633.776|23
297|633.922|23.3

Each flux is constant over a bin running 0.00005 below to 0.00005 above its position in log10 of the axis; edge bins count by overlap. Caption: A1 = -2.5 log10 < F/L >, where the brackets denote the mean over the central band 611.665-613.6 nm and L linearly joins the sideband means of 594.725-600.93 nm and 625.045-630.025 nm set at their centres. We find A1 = 0.03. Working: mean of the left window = 23.5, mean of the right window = 23.9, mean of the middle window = 23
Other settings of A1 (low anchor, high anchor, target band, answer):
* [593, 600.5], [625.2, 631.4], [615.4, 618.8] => 0.026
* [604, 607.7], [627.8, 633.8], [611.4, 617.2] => 0.038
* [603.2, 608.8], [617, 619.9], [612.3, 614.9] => 0.010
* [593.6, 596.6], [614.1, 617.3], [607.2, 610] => -0.029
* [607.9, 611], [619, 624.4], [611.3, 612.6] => 0.042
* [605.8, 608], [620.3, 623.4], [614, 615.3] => -0.057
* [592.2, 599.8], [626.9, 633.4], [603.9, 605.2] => -0.060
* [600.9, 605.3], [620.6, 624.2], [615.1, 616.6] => 0.005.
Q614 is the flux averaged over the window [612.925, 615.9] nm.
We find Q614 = 24.4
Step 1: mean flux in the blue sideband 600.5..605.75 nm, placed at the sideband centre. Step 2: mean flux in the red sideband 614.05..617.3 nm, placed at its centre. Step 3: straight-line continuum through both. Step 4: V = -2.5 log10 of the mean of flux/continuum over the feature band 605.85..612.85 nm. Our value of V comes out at 0.019 mag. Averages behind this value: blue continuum 24.5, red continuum 23.5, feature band 23.6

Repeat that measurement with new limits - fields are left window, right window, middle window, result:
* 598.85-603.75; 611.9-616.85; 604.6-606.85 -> -0.03 mag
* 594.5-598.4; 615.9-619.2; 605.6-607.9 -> -0.04 mag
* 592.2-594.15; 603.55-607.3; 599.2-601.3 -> 0.05 mag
